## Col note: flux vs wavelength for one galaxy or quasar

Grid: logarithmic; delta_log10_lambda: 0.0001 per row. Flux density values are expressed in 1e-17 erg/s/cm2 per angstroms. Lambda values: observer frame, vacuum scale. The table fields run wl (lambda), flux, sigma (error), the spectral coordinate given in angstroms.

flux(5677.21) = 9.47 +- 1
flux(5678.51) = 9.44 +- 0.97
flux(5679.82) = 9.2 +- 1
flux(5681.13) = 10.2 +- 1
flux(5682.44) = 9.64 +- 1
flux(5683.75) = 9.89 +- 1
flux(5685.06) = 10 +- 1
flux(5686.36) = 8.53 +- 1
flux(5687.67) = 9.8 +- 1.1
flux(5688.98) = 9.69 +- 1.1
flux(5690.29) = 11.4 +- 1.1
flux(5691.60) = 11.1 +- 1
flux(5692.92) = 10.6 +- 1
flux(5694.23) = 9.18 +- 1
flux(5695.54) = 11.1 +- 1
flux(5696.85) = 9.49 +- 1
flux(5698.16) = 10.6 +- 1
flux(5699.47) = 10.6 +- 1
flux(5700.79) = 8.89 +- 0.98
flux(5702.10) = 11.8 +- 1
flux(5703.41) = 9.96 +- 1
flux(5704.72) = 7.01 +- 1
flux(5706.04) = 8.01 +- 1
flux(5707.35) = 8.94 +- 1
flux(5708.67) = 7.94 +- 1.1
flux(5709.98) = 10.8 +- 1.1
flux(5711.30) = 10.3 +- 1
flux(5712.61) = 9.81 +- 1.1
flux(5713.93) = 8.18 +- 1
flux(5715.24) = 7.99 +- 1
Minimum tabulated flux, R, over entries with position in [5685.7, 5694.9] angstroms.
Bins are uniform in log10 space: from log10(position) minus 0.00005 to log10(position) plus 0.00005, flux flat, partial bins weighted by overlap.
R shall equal 8.53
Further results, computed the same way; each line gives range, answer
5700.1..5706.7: 7.01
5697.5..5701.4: 8.89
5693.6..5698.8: 9.18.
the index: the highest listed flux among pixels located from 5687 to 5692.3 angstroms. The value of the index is 11.4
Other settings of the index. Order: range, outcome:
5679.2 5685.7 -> 10.2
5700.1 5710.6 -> 11.8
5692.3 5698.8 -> 11.1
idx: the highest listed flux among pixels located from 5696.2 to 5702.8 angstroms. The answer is 11.8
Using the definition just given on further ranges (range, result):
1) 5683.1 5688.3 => 10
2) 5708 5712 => 10.8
